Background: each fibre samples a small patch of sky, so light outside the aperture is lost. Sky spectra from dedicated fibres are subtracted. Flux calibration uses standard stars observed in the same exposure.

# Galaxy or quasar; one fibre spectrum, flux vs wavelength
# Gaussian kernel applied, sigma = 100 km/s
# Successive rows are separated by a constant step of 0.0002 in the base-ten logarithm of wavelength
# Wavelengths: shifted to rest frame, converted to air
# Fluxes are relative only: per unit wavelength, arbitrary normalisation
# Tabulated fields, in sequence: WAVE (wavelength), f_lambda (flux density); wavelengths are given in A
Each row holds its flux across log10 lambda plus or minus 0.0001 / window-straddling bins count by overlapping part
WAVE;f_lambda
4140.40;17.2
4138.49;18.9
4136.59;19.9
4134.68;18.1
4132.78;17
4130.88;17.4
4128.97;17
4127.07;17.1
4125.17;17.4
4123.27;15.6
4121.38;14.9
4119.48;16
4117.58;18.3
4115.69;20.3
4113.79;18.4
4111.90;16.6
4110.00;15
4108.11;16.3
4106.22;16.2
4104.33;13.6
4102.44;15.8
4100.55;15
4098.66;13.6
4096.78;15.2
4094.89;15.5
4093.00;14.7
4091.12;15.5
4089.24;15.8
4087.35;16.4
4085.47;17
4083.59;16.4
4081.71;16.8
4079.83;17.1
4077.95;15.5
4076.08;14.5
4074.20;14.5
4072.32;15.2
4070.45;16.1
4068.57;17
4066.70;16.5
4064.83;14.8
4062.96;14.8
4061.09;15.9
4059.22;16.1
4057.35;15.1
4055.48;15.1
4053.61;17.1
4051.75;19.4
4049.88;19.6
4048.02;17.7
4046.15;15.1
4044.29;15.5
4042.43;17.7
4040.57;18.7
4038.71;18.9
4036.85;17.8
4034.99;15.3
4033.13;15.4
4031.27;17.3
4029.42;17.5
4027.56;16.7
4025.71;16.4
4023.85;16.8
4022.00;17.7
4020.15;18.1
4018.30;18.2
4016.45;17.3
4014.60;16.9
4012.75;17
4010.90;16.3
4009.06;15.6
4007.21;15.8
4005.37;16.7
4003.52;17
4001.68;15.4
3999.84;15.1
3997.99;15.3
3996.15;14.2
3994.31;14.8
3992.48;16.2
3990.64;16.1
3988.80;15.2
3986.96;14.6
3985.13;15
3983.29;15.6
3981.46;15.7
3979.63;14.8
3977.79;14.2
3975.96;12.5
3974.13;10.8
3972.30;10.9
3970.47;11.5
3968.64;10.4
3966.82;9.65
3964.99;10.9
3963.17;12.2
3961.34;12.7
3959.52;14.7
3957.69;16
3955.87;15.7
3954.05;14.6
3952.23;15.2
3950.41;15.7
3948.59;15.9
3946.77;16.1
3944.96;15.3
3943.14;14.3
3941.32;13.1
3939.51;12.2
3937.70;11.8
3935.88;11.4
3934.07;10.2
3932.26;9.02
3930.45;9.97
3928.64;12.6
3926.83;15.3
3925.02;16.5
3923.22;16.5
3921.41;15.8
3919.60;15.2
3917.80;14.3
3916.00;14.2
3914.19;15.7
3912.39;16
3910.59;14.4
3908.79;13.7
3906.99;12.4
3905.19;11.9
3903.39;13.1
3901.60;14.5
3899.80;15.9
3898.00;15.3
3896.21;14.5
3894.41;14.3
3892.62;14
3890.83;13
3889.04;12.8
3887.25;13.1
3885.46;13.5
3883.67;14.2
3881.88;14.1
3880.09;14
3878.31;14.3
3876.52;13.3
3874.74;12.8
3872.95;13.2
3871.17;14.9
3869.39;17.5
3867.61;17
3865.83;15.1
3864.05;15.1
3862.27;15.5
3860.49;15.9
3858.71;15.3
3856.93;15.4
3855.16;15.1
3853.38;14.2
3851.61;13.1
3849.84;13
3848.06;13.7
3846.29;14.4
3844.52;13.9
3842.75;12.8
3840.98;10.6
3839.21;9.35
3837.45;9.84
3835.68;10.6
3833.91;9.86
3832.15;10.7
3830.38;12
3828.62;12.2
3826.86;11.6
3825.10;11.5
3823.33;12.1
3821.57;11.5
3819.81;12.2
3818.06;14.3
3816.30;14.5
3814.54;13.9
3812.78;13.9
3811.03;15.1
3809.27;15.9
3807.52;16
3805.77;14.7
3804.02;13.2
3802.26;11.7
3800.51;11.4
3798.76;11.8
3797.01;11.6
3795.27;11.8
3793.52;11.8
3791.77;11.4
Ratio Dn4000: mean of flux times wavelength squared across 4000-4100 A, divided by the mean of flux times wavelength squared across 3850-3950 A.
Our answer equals 1.25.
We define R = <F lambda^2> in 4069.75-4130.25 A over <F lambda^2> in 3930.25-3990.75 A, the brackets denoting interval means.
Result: 1.3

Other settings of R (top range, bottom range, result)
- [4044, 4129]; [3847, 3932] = 1.24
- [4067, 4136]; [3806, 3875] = 1.37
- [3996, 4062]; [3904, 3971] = 1.29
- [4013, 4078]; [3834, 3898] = 1.32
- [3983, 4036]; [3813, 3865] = 1.37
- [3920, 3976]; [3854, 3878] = 0.92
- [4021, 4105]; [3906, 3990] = 1.25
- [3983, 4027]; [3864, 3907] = 1.21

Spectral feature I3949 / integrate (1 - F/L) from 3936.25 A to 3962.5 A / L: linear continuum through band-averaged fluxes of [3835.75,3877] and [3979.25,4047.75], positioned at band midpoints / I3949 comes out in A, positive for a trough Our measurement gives 1.6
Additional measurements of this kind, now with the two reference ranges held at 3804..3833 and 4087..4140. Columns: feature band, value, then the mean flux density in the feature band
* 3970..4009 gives 1.14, 14.7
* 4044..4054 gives -1.11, 17.5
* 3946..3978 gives 3.32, 13.3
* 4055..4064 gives 0.28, 15.4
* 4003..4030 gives -2.62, 16.9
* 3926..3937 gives 2.35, 11.4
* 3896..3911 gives 0.27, 13.9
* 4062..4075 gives 0.35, 15.6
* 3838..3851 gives 1.02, 12.5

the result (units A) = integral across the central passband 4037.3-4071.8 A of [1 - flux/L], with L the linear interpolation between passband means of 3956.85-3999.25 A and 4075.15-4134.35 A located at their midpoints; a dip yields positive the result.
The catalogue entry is -3.5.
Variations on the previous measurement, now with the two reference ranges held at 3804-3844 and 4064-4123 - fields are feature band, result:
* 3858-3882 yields -3.2 A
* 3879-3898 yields -0.7 A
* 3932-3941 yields 1.8 A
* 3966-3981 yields 2.6 A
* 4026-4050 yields -2.9 A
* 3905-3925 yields -1.5 A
